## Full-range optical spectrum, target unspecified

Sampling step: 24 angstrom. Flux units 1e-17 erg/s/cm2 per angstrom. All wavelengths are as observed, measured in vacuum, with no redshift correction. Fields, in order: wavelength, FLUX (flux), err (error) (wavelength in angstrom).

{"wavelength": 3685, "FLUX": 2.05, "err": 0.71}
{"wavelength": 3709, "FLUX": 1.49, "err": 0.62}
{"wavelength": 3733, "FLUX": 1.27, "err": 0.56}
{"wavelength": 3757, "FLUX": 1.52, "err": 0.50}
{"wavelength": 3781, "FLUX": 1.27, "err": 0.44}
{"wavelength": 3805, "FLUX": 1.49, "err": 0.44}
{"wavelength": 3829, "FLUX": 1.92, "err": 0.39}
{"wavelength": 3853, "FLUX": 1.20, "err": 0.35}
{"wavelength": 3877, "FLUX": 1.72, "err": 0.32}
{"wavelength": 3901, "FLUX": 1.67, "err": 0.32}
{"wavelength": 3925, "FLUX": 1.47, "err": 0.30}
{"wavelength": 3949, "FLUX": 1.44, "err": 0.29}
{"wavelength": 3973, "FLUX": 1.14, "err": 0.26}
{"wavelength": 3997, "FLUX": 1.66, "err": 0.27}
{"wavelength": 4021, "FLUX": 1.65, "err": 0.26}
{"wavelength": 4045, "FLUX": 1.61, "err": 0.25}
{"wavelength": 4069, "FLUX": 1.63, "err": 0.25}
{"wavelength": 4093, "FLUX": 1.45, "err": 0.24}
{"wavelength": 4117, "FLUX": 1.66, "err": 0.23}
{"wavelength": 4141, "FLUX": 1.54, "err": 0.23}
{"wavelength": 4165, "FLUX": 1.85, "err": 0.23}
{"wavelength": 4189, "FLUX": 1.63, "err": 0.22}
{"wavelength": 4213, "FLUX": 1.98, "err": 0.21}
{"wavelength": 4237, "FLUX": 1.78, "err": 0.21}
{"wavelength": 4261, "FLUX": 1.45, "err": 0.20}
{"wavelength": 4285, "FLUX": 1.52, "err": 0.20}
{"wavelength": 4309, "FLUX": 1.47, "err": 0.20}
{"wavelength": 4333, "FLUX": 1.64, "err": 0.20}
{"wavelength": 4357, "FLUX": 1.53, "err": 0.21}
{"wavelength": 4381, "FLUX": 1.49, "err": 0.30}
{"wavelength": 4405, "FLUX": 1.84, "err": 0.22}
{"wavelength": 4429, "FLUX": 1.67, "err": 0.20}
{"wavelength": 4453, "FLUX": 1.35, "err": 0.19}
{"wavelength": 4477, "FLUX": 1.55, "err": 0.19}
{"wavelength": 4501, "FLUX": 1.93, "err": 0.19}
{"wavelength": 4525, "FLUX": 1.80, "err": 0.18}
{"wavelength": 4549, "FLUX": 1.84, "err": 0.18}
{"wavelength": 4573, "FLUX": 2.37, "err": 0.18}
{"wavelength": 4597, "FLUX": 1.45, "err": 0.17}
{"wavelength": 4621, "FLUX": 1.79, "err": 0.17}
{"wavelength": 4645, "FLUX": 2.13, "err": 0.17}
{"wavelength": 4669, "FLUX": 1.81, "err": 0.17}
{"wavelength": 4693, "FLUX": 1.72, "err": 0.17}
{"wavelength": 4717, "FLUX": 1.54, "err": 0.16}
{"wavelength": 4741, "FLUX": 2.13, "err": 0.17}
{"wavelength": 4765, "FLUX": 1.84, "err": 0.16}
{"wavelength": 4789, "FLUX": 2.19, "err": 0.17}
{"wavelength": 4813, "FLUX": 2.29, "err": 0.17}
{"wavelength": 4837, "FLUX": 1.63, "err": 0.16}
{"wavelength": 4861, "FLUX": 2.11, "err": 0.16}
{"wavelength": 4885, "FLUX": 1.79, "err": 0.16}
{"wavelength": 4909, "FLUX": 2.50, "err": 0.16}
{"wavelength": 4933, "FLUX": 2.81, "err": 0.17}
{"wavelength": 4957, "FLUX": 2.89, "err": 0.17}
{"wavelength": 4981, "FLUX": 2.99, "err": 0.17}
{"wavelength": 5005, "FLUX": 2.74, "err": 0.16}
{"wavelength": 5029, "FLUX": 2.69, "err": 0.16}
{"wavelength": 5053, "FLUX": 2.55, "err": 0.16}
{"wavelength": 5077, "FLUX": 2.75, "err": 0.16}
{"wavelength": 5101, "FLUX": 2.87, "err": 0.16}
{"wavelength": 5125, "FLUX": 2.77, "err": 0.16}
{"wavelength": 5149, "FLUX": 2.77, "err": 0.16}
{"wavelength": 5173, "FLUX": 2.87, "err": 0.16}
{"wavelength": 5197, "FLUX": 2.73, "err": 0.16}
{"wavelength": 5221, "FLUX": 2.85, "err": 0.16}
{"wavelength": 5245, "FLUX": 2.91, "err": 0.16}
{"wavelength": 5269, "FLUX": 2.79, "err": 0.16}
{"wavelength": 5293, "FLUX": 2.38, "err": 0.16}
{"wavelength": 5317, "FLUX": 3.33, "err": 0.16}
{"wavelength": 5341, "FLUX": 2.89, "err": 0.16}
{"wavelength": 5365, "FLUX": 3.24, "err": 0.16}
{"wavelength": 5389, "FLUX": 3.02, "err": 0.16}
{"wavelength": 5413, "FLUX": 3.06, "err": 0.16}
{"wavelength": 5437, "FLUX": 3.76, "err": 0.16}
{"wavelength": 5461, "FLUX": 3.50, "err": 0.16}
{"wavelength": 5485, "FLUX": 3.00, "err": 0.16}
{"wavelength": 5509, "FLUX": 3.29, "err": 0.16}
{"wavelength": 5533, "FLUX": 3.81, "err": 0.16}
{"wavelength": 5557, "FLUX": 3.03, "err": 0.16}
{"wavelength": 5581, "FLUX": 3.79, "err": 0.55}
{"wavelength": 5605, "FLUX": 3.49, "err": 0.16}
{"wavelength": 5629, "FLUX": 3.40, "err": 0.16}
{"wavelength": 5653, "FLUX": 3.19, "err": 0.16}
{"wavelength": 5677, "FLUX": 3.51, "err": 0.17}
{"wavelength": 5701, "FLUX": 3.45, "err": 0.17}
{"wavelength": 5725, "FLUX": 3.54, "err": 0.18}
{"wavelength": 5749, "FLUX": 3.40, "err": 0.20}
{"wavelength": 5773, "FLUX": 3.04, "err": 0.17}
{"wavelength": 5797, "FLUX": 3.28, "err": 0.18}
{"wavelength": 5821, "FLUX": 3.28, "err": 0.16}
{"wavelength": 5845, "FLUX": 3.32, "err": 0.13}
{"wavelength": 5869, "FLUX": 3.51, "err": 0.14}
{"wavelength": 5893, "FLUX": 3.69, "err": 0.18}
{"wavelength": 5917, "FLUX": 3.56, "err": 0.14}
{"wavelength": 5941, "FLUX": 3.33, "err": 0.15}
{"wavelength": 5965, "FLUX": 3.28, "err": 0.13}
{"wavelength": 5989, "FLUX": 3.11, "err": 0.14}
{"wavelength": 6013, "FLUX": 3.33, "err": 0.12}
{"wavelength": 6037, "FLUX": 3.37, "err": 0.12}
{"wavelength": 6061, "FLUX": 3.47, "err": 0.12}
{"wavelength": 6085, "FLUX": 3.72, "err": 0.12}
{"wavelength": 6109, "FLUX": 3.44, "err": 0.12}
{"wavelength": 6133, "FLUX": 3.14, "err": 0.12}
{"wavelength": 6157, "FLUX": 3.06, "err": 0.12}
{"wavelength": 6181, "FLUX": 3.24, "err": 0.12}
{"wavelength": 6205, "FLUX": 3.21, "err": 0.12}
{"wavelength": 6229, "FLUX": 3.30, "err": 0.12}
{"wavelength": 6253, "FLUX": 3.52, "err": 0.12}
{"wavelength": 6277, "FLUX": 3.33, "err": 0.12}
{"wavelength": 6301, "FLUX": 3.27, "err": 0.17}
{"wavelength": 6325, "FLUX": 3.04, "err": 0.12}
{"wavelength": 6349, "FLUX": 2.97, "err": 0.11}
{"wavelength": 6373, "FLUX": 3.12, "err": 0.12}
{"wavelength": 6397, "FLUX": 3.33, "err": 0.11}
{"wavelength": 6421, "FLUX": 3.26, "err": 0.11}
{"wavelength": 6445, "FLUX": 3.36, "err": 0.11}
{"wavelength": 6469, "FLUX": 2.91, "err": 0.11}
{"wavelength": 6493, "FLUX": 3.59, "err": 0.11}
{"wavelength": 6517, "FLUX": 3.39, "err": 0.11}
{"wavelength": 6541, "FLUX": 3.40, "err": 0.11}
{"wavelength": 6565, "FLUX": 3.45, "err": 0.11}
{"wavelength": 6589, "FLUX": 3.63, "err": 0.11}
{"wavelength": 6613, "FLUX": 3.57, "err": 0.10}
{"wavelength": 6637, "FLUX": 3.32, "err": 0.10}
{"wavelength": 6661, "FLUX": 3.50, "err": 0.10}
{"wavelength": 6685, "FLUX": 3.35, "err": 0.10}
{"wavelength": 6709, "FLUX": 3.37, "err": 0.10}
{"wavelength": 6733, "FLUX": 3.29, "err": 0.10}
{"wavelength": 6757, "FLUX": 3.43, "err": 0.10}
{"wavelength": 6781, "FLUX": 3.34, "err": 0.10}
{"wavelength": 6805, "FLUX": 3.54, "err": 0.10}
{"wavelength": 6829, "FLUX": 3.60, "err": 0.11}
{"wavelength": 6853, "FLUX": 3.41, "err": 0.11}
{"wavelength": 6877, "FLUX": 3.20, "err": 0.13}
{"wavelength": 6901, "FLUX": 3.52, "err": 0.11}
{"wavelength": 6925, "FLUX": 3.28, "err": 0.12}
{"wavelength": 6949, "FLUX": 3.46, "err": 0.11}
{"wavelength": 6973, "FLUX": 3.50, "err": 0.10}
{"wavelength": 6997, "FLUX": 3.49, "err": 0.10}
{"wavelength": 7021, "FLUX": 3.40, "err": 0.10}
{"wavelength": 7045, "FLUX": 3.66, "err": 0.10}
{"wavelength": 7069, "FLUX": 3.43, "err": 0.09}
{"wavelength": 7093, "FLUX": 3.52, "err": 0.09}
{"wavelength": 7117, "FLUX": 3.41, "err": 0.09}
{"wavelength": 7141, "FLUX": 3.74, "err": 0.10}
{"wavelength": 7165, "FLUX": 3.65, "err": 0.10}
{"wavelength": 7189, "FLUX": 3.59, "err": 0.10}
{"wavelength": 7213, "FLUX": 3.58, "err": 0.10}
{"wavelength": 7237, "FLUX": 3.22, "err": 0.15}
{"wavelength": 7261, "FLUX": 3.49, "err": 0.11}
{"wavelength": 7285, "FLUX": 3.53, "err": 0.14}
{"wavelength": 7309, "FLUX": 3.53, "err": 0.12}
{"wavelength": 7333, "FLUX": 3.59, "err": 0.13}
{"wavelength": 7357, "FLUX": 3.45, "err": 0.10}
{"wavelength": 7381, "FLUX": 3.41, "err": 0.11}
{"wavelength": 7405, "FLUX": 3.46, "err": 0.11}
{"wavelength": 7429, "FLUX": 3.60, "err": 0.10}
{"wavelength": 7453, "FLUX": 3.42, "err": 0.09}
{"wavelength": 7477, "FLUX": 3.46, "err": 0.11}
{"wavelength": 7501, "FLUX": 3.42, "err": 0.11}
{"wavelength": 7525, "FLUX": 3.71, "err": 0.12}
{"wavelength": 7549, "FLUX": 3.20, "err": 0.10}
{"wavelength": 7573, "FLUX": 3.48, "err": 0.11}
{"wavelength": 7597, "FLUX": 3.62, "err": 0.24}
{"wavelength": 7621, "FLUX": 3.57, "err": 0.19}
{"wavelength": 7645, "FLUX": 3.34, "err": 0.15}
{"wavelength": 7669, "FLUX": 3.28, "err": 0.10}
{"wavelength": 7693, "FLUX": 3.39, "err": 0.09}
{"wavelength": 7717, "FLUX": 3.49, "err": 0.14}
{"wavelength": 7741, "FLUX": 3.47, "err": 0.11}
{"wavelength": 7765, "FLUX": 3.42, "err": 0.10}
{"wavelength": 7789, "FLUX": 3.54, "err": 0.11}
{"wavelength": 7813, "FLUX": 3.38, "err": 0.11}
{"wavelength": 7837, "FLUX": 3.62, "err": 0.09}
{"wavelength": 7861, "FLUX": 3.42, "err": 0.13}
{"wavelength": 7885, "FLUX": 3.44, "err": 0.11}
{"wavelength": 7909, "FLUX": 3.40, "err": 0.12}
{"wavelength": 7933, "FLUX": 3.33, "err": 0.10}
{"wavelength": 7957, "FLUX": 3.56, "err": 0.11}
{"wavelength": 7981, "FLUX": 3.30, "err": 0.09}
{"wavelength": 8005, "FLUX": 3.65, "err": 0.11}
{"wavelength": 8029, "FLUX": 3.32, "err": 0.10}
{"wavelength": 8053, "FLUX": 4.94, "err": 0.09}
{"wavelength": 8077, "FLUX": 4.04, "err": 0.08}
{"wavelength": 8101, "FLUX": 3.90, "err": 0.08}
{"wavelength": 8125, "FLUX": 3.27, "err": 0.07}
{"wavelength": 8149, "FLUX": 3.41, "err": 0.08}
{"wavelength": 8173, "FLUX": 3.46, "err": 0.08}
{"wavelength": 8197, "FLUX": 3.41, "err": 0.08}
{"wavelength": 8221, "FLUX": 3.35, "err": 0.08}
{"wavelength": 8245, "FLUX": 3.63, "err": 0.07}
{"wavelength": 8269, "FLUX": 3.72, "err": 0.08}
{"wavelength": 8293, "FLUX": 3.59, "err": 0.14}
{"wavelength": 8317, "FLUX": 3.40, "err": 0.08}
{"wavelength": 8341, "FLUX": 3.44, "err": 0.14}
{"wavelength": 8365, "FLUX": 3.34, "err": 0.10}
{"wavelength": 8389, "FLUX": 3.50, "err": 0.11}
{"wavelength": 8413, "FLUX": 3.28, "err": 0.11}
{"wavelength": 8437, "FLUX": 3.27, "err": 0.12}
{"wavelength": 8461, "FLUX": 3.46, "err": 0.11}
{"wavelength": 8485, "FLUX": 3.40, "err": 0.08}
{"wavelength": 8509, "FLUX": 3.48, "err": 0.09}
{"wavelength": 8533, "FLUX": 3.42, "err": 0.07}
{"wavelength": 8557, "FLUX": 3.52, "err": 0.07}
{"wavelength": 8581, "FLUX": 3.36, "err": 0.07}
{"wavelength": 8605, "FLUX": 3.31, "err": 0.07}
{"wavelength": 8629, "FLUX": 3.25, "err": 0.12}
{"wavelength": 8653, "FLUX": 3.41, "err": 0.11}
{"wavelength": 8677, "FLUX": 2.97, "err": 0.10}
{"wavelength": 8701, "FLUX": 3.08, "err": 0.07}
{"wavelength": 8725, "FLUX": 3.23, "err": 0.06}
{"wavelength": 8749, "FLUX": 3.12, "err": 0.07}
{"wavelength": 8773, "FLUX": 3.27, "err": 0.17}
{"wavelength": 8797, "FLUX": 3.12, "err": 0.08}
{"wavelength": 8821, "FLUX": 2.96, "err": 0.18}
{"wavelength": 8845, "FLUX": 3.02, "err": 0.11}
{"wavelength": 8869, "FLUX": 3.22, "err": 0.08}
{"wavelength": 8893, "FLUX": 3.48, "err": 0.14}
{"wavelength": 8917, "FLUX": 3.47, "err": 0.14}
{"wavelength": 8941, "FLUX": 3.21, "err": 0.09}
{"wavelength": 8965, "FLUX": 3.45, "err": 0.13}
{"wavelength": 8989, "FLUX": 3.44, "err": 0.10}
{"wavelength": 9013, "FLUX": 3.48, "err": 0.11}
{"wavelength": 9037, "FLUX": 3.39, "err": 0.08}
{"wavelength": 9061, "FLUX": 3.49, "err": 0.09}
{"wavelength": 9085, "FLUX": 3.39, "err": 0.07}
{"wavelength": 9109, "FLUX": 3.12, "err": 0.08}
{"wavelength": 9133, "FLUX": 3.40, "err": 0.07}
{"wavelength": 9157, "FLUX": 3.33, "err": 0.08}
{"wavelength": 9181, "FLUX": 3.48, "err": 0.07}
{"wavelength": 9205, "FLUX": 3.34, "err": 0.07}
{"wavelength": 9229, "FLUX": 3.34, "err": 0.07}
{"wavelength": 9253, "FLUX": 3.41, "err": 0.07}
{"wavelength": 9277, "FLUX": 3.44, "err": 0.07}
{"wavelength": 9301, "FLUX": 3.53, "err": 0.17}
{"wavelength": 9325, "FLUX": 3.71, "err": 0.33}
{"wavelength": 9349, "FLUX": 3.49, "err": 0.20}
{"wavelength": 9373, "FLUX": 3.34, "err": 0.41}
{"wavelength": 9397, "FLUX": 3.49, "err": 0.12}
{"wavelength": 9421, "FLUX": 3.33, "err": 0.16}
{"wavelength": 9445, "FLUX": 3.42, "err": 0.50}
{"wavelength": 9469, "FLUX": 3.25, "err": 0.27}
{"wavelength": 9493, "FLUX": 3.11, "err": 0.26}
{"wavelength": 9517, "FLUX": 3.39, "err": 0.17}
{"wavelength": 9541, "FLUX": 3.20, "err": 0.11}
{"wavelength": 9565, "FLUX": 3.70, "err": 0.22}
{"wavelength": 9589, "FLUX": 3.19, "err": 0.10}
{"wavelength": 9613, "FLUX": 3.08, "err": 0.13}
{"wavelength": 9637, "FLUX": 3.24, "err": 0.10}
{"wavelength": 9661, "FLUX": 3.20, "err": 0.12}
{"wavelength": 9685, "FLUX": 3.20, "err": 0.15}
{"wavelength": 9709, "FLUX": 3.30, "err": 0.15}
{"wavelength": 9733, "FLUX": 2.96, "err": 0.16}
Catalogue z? 0.23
